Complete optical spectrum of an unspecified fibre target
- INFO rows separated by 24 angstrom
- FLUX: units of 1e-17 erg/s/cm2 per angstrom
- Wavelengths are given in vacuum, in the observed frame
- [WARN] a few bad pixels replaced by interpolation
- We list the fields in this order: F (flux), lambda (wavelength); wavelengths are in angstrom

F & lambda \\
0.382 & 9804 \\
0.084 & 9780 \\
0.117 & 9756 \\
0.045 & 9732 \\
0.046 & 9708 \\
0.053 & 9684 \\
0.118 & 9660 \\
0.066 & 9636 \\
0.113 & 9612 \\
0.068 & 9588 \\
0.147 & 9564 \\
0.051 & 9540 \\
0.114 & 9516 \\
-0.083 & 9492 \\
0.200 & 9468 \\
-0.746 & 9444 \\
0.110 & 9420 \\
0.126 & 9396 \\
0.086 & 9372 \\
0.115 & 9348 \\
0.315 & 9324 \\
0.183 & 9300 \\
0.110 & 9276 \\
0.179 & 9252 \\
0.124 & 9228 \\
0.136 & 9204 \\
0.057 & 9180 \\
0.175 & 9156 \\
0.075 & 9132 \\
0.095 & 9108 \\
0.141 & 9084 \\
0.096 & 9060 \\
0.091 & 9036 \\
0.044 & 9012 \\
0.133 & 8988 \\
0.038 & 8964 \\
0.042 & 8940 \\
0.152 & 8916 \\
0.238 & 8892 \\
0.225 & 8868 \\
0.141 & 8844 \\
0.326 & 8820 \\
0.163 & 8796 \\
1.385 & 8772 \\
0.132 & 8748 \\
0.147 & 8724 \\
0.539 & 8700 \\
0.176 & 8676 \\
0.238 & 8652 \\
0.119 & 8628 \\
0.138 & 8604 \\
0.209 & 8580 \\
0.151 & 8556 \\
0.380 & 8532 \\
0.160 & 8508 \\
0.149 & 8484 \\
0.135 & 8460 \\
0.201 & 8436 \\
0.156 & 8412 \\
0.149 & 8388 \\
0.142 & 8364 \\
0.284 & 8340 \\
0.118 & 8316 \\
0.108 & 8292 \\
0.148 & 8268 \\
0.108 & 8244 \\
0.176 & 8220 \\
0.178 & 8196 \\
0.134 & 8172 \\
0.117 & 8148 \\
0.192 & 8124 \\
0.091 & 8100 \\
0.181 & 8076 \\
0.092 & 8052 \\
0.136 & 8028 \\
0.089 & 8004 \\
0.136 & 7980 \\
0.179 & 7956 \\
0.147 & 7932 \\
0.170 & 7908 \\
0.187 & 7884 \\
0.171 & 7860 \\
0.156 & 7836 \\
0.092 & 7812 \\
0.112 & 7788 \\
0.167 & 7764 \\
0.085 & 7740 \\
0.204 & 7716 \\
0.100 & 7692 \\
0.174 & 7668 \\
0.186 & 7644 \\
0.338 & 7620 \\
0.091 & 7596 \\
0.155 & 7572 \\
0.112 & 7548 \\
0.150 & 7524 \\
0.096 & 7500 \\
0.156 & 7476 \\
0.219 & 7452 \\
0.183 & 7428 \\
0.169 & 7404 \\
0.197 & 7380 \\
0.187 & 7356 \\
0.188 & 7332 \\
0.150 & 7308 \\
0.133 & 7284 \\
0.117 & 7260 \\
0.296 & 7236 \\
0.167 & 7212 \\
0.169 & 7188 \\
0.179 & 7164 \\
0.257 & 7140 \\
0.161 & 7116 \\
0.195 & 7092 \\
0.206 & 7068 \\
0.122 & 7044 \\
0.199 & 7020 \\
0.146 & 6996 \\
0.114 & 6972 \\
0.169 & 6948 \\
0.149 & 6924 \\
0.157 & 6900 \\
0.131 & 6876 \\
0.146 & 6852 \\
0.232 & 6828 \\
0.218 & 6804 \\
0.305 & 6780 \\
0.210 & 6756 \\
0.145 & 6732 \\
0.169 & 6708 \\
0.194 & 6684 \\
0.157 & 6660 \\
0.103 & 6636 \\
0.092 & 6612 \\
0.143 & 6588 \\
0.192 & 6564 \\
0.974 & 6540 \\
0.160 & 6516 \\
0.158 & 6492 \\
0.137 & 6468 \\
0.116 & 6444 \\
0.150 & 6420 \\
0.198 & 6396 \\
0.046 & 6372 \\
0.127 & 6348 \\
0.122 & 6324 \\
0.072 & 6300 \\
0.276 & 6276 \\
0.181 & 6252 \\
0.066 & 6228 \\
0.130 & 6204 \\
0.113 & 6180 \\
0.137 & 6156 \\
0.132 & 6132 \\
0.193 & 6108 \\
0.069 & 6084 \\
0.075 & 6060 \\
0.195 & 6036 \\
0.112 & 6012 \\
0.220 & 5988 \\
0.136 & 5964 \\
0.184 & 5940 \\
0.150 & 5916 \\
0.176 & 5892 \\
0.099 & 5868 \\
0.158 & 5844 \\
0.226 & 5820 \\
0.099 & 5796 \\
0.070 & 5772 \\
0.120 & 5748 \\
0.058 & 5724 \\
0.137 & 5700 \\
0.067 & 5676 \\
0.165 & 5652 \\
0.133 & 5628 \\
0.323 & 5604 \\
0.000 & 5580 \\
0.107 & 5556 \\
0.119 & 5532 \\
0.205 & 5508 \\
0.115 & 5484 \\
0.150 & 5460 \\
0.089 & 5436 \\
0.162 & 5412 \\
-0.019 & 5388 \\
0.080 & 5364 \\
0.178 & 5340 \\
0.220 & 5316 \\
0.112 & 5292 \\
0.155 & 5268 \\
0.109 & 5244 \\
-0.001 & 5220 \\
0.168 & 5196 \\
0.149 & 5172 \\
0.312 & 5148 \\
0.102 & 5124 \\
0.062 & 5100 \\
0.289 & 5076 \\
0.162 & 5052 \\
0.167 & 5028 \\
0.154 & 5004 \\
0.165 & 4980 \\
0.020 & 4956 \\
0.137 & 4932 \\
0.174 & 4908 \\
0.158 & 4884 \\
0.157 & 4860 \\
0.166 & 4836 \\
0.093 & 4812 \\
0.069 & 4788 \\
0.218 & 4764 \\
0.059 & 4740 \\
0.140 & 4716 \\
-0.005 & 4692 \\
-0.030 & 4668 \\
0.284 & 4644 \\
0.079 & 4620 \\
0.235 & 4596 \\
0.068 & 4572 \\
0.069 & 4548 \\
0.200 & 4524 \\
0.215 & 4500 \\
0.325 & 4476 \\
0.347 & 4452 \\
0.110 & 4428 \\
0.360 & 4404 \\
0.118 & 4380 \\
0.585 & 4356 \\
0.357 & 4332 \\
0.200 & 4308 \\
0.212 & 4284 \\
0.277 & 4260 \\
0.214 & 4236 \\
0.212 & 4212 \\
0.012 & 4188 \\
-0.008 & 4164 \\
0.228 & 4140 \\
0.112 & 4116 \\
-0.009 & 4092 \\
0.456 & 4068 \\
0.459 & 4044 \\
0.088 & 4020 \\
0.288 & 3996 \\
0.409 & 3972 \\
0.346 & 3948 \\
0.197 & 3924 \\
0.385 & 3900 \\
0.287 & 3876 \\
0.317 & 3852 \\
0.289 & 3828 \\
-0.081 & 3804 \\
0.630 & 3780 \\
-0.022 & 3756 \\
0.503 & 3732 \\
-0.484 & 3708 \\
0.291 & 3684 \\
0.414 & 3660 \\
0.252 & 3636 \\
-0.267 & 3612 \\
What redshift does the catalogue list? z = 0.75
